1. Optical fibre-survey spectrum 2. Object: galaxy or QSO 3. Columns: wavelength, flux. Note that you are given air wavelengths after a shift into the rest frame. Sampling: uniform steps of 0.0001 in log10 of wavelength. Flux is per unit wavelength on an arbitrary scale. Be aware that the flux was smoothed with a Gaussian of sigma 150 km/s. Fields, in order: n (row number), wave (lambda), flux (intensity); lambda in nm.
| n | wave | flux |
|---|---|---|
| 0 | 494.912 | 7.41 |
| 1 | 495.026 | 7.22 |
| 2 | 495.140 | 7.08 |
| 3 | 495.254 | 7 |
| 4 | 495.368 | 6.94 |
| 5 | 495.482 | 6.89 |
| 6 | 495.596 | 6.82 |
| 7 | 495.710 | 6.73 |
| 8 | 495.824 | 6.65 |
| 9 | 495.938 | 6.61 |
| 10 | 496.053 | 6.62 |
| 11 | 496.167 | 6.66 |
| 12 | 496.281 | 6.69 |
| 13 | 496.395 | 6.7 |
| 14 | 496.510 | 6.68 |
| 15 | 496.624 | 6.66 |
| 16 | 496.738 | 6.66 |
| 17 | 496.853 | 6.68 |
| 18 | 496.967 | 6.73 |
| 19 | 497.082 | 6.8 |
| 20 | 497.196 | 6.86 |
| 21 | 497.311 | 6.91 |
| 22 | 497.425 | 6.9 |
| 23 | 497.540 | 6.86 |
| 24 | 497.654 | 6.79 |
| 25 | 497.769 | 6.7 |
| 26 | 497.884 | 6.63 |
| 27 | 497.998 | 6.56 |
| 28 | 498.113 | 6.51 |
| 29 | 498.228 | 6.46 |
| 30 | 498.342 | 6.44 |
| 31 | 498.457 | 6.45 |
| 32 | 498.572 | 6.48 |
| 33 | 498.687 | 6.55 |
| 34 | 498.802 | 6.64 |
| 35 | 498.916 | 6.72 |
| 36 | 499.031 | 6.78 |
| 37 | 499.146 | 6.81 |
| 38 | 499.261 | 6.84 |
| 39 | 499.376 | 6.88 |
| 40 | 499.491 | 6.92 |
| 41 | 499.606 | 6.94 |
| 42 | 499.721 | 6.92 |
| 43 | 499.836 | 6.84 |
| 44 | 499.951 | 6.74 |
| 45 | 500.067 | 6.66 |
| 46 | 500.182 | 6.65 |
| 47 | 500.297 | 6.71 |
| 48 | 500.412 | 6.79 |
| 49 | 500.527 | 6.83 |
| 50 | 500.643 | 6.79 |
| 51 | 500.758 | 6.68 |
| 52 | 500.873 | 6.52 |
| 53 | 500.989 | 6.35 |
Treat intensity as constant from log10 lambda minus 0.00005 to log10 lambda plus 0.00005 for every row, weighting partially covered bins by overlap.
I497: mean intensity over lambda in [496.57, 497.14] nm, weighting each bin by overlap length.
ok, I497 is 6.71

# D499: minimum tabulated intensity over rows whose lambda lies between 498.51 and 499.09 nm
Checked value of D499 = 6.48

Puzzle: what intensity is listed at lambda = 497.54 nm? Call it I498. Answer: 6.86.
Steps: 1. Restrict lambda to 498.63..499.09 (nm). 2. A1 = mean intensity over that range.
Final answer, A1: 6.68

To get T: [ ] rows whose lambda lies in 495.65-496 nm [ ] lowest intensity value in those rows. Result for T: 6.61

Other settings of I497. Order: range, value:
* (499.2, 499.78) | 6.9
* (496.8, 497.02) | 6.72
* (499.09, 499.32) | 6.82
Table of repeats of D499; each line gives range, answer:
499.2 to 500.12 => 6.66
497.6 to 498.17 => 6.51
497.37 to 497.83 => 6.7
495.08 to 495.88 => 6.65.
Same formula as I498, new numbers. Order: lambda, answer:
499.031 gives 6.78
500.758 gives 6.68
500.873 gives 6.52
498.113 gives 6.51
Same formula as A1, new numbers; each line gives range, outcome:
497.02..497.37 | 6.85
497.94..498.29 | 6.52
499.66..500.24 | 6.76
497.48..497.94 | 6.74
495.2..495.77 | 6.88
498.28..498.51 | 6.46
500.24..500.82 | 6.76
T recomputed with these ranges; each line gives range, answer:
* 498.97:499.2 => 6.78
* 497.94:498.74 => 6.44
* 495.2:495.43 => 6.94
